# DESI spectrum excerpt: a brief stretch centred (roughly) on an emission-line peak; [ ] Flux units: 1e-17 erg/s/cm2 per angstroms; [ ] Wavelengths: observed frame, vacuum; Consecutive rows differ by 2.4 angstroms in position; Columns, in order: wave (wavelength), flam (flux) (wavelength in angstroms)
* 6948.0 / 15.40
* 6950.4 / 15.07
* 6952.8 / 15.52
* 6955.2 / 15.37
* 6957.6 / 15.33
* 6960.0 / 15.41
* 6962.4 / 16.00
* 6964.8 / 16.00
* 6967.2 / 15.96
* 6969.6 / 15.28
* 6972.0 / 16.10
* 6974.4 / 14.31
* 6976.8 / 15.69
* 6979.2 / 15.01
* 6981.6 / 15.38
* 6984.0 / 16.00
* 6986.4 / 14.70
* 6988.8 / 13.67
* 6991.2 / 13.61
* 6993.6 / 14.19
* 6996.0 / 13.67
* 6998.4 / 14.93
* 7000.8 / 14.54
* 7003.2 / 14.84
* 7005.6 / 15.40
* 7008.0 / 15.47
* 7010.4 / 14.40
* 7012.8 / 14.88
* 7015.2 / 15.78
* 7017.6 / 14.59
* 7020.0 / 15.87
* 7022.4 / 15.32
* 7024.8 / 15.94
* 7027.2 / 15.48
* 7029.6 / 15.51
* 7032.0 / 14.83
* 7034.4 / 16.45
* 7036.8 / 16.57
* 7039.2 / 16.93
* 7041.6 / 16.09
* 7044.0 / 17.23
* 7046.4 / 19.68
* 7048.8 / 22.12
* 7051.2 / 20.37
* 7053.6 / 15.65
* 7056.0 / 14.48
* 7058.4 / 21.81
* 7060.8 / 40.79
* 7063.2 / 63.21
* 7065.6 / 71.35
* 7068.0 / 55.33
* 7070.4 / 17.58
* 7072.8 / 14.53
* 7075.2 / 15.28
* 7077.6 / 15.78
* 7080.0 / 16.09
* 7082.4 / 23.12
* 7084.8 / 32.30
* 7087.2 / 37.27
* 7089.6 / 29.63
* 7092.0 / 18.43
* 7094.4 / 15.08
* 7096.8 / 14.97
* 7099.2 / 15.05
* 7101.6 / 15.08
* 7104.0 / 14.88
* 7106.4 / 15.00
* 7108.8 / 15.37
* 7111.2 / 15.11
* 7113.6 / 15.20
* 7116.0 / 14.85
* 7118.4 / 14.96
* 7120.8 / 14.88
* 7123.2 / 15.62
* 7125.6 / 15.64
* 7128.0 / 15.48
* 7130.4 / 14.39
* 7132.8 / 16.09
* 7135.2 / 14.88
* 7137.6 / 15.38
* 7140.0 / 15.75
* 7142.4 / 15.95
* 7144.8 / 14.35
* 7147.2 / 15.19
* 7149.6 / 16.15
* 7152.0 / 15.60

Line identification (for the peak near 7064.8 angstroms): H-alpha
